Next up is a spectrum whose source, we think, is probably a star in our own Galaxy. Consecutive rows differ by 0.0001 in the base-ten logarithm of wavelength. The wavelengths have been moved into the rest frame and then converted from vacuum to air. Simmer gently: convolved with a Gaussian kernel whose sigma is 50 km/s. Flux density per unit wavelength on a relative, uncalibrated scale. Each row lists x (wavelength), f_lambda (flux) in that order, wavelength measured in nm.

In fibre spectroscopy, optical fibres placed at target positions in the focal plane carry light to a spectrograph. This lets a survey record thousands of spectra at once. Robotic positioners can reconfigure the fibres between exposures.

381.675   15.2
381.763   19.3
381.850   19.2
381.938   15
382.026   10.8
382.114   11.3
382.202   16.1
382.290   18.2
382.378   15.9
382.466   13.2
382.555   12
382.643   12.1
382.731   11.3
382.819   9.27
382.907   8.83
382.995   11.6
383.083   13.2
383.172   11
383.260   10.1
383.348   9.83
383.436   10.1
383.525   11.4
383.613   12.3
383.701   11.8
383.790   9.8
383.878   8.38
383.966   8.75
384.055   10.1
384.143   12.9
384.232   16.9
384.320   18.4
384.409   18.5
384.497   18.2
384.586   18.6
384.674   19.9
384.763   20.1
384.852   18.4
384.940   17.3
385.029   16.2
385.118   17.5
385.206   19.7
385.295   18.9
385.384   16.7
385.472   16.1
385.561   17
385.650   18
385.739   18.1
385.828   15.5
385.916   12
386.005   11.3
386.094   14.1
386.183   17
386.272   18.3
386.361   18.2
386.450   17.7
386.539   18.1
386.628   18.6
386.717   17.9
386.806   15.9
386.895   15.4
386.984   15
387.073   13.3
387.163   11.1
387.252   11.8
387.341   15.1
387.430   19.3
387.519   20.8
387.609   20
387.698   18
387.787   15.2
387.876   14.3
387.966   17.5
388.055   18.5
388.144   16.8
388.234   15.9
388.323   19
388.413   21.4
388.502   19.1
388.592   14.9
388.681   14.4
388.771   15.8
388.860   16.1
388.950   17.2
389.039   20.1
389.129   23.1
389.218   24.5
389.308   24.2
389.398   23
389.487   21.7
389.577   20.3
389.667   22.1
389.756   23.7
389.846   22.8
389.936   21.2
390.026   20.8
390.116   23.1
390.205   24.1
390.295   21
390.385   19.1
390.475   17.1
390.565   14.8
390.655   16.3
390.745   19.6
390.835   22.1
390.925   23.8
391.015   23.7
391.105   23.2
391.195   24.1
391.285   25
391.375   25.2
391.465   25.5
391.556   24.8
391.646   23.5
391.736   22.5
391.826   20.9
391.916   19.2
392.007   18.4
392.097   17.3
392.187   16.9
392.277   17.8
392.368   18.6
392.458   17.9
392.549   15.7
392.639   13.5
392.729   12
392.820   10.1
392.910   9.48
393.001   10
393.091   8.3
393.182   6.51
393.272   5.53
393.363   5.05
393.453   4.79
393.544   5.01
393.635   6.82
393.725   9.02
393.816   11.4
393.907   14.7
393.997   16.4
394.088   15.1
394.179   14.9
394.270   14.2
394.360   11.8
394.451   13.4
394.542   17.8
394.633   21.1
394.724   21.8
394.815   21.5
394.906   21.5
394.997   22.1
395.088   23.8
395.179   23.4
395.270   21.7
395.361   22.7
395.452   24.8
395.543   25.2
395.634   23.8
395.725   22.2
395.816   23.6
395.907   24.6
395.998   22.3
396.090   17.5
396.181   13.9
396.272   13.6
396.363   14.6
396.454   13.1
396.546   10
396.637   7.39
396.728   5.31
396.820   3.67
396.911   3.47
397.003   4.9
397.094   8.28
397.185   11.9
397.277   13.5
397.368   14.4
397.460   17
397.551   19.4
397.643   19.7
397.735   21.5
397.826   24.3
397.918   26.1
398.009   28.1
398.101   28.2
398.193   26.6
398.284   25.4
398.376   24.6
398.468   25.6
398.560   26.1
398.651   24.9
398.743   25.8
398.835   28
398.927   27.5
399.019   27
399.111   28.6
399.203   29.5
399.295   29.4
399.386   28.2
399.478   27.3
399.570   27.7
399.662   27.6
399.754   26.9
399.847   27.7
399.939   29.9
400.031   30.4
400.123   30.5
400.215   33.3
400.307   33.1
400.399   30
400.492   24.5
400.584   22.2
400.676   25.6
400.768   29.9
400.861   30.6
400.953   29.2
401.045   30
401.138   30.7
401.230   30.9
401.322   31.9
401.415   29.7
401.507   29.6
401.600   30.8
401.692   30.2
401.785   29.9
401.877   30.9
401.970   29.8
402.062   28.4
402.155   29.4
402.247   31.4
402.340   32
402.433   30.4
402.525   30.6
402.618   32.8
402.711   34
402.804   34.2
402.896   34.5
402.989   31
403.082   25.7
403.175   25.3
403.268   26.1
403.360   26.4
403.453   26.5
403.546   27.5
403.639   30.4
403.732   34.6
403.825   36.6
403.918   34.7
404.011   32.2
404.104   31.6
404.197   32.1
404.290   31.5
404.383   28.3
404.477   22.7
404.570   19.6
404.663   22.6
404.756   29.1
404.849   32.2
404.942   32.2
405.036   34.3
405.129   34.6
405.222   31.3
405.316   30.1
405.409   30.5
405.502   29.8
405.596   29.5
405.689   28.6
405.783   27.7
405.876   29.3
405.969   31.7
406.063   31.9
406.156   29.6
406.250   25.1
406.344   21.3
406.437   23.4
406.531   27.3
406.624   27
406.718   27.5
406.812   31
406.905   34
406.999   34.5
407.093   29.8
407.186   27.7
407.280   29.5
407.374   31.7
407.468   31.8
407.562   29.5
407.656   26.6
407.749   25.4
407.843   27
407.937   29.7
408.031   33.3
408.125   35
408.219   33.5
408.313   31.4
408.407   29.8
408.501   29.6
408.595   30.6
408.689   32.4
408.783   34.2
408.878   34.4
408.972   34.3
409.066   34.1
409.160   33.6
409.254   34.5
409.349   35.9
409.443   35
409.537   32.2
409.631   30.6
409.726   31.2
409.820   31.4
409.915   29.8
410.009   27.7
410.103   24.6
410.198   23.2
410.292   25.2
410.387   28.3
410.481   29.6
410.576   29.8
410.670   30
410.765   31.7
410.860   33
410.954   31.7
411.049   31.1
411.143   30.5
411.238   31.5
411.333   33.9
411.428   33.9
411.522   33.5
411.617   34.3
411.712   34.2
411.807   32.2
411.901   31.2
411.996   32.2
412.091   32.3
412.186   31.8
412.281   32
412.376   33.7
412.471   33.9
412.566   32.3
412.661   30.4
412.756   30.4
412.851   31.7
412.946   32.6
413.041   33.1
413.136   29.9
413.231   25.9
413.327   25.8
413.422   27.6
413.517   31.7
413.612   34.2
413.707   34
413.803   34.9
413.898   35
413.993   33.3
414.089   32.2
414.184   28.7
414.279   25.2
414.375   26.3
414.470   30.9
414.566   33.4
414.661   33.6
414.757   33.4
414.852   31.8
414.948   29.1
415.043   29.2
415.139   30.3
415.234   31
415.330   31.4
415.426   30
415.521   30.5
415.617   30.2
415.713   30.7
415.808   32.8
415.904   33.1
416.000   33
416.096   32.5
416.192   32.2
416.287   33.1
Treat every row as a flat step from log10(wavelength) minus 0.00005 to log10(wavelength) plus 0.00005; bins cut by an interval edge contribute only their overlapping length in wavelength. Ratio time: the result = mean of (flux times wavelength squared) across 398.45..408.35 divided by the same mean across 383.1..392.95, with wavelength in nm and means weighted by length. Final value 1.81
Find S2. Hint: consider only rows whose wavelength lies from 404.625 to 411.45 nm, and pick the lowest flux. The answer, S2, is 21.3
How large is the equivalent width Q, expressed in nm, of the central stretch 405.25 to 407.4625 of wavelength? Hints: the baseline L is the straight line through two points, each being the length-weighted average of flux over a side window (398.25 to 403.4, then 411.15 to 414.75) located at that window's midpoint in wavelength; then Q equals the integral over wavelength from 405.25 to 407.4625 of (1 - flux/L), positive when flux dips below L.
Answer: 0.08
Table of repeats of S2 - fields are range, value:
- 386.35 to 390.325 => 11.1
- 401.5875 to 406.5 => 19.6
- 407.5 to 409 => 25.4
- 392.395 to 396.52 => 4.79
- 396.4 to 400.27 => 3.47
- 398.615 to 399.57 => 24.9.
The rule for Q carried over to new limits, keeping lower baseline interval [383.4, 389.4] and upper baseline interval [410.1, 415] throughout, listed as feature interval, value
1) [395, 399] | 0.541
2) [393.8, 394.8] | 0.237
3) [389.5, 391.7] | -0.358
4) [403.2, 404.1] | -0.148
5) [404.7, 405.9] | -0.159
